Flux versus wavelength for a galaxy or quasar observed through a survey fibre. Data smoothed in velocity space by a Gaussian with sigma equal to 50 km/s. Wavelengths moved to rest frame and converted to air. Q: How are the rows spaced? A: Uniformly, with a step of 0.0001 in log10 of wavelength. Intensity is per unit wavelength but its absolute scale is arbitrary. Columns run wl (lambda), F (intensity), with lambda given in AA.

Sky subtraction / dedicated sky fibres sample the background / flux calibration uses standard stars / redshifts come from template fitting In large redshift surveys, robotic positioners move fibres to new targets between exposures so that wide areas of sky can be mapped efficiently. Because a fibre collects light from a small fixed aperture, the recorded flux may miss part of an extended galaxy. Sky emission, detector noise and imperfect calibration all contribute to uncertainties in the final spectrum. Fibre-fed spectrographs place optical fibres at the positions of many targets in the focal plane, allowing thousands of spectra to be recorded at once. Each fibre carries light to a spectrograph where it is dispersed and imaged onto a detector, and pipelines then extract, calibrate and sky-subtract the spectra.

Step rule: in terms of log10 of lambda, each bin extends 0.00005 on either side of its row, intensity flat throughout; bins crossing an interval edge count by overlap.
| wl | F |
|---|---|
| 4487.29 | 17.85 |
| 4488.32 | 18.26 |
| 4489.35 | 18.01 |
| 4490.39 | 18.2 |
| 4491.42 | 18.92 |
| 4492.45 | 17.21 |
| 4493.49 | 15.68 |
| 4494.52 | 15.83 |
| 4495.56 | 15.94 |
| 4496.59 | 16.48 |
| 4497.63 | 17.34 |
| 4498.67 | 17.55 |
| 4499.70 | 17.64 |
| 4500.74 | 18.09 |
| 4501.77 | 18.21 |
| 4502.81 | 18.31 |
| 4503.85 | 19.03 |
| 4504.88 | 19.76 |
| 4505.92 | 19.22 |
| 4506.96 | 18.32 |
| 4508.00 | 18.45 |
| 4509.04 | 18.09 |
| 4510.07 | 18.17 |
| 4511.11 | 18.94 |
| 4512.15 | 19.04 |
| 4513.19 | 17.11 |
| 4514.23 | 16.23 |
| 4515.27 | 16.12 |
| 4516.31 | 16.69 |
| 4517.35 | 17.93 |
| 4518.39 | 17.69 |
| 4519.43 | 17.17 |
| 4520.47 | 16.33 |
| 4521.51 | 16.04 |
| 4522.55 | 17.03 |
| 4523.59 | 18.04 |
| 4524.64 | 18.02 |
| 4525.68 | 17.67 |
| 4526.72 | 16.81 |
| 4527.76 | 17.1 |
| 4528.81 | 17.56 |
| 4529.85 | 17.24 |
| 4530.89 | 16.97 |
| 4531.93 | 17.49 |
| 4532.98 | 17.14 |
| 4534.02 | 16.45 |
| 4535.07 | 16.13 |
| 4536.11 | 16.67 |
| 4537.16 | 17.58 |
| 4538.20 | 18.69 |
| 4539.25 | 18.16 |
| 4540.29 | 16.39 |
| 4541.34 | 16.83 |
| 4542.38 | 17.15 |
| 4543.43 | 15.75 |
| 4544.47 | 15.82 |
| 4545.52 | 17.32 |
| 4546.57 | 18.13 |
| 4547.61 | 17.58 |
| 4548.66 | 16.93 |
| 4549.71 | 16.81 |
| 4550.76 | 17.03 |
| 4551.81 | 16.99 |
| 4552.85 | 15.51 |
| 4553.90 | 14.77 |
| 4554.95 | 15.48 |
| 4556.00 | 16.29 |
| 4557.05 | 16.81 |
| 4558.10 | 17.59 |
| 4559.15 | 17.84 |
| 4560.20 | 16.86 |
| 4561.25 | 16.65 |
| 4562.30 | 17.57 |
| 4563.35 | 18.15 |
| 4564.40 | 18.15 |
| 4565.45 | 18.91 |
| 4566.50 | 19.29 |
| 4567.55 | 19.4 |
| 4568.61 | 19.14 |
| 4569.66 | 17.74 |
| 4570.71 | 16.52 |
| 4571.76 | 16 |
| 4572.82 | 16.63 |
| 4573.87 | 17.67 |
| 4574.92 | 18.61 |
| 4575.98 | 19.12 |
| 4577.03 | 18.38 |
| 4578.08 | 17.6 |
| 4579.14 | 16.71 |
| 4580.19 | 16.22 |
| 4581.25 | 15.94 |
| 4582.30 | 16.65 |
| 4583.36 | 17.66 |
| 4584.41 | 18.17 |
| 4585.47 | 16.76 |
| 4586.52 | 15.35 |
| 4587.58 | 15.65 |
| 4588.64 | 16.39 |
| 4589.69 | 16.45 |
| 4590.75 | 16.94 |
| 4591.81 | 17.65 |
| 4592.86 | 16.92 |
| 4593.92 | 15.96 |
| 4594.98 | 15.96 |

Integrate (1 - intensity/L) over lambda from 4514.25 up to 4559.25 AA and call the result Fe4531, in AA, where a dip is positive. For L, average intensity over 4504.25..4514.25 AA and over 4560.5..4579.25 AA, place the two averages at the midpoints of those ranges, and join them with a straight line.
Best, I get 3.1 AA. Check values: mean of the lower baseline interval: 18.5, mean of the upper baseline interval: 17.9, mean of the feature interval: 17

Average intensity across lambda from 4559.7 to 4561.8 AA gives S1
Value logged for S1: 16.8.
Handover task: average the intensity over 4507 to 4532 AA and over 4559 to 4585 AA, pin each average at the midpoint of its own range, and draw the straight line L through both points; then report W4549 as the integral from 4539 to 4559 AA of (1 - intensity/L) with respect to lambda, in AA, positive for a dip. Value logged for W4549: 0.98 AA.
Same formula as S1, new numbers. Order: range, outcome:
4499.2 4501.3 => 17.9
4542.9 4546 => 16.3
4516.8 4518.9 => 17.8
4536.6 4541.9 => 17.5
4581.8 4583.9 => 17.2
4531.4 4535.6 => 16.8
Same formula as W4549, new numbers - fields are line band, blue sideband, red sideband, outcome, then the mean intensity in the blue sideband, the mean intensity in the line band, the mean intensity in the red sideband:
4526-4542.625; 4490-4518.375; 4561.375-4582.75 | 0.5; 17.7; 17.2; 17.7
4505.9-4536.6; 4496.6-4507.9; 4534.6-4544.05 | 0.5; 18.3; 17.4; 17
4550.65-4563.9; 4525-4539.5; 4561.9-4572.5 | 0.8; 17.3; 16.7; 18.1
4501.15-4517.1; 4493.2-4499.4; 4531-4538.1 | -1.3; 16.5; 18.1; 17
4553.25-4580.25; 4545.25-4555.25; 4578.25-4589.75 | -1.4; 16.7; 17.5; 16.6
